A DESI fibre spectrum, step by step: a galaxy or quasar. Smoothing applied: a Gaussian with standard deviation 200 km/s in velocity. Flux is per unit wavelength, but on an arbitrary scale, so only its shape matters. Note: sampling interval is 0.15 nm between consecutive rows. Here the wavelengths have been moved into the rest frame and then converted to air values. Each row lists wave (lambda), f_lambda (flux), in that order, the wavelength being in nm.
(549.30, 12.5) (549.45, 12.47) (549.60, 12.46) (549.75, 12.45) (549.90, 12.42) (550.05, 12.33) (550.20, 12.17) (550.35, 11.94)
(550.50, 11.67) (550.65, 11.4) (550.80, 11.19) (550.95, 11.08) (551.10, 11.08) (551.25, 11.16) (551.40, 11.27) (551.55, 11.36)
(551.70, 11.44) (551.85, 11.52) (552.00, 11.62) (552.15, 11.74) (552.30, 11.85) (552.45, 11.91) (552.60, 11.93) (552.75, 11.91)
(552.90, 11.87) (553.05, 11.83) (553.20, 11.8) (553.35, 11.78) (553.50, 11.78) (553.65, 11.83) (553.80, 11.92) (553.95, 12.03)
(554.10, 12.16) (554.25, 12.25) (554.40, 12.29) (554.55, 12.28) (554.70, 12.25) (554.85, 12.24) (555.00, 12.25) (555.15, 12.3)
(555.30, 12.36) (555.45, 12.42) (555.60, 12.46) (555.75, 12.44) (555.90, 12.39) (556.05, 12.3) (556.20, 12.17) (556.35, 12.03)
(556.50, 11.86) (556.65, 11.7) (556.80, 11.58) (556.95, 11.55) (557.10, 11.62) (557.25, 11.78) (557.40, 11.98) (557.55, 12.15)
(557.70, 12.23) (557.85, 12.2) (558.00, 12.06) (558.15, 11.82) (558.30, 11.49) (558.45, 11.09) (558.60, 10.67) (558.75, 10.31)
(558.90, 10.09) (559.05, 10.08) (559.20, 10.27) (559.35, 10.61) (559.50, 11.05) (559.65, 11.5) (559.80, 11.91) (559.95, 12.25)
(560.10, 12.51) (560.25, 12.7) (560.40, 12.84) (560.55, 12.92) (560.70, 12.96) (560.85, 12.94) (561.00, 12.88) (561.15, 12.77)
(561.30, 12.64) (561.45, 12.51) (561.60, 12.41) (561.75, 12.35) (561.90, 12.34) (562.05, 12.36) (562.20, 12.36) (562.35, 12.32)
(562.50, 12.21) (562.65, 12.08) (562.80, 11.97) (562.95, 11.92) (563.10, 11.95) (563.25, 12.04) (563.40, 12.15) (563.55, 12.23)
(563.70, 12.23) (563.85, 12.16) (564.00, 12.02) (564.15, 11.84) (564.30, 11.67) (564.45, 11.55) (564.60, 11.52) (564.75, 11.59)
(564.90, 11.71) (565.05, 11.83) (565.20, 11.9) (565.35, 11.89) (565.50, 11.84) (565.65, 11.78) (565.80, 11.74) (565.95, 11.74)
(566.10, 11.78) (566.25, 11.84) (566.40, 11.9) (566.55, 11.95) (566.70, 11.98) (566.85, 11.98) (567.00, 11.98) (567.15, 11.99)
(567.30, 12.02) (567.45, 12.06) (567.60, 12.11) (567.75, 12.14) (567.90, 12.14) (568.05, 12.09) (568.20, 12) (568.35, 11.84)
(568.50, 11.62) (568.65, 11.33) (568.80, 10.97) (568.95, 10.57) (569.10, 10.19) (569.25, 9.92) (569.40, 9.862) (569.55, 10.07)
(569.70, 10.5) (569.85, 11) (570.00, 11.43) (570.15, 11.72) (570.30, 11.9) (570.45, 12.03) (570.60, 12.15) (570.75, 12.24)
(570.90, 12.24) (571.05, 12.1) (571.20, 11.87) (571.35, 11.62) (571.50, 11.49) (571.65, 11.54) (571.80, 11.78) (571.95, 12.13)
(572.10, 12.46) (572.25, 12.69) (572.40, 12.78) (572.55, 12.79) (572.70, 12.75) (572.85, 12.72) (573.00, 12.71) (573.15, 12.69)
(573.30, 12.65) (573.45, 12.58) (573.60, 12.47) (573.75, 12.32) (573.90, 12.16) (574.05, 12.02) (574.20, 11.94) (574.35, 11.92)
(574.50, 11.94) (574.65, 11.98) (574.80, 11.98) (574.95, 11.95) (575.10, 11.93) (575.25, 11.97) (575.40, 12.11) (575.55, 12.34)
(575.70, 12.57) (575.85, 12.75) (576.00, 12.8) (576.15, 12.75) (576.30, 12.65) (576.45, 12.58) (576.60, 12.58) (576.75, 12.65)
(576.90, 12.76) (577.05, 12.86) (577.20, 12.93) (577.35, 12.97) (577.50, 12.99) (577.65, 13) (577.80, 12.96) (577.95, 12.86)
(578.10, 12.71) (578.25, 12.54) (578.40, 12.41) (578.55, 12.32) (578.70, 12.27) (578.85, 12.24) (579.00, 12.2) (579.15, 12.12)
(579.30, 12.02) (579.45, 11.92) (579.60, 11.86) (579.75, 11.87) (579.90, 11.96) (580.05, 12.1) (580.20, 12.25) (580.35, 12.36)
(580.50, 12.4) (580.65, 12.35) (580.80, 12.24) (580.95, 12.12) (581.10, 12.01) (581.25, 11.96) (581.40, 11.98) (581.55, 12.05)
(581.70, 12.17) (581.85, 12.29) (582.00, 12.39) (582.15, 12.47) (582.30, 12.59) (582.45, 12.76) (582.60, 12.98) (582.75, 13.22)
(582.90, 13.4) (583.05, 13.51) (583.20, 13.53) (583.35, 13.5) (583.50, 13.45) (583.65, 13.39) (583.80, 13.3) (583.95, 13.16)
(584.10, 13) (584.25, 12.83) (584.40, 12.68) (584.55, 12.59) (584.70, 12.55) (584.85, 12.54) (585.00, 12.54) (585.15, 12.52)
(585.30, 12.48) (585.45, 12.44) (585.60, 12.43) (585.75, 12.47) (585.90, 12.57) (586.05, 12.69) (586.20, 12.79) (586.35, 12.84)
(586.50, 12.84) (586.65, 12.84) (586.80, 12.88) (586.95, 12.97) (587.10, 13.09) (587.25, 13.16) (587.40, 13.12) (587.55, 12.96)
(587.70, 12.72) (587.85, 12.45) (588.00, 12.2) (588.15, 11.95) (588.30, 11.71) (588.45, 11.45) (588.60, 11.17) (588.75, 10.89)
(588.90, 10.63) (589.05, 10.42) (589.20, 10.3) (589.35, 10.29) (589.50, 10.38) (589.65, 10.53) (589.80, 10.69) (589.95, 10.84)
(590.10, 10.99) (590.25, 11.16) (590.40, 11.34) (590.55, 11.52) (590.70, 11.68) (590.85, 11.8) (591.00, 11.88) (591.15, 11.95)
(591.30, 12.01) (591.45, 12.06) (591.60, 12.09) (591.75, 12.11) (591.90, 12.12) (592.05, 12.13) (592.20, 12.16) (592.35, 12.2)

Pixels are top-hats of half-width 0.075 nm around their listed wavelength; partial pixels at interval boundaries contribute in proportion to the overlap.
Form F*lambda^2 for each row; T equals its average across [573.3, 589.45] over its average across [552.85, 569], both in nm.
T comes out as 1.12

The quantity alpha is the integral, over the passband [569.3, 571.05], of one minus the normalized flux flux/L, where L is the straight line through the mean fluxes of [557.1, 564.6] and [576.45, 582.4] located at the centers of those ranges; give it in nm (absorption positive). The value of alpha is 0.11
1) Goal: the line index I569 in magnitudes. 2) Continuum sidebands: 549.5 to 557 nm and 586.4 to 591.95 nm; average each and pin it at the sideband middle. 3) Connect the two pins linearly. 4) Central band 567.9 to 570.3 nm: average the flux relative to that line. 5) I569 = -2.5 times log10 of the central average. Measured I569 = 0.07 mag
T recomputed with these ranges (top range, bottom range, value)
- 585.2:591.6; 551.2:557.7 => 1.12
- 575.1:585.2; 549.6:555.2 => 1.17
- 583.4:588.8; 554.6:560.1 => 1.19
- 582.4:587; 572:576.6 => 1.08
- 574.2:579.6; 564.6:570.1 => 1.11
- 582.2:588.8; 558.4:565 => 1.16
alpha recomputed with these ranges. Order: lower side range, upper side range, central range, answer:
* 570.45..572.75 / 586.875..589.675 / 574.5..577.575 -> -0.11 nm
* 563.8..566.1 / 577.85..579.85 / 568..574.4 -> 0.10 nm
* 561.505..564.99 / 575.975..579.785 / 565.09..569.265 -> 0.16 nm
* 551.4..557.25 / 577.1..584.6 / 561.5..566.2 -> 0.08 nm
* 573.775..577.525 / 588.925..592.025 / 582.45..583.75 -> -0.16 nm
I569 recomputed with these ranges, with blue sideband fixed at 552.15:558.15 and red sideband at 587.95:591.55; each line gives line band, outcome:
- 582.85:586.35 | -0.136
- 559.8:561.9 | -0.064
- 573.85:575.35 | -0.036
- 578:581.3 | -0.066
